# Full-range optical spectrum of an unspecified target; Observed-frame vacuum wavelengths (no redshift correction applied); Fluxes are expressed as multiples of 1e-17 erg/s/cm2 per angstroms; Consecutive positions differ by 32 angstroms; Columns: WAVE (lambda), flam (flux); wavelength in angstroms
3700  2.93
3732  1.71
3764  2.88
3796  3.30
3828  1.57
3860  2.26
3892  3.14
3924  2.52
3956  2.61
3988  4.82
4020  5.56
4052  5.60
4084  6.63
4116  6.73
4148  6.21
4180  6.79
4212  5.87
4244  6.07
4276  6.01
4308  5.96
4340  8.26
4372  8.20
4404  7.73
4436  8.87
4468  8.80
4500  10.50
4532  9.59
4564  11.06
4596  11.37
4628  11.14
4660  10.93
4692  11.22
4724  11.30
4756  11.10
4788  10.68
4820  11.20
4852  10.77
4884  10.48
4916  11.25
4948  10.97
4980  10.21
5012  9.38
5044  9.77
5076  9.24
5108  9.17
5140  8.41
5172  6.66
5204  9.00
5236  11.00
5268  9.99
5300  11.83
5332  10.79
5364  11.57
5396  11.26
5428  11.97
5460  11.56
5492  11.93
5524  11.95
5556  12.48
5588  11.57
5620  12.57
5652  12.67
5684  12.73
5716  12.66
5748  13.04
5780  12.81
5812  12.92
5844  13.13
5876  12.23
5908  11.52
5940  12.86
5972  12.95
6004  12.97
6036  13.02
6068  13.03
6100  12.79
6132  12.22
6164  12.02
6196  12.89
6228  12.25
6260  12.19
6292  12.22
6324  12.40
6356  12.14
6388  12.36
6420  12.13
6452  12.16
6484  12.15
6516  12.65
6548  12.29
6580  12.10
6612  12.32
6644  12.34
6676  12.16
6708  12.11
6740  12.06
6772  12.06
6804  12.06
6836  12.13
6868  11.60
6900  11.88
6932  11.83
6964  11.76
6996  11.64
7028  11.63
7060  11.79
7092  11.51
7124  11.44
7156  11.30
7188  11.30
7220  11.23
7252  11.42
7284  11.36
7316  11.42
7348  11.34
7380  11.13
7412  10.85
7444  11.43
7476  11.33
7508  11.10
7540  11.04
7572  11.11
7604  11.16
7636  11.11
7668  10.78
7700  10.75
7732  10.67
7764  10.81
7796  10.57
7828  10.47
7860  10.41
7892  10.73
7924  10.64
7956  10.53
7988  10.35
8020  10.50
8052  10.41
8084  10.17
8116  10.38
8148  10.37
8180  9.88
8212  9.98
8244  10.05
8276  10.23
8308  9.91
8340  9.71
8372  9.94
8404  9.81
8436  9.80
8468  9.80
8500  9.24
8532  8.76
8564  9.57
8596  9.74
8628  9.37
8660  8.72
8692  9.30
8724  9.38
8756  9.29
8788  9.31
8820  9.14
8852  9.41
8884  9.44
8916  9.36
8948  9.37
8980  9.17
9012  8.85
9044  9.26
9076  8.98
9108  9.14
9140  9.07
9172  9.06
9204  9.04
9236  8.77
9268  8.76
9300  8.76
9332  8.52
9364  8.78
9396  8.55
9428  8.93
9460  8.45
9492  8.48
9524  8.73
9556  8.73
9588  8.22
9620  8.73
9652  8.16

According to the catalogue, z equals 0.00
